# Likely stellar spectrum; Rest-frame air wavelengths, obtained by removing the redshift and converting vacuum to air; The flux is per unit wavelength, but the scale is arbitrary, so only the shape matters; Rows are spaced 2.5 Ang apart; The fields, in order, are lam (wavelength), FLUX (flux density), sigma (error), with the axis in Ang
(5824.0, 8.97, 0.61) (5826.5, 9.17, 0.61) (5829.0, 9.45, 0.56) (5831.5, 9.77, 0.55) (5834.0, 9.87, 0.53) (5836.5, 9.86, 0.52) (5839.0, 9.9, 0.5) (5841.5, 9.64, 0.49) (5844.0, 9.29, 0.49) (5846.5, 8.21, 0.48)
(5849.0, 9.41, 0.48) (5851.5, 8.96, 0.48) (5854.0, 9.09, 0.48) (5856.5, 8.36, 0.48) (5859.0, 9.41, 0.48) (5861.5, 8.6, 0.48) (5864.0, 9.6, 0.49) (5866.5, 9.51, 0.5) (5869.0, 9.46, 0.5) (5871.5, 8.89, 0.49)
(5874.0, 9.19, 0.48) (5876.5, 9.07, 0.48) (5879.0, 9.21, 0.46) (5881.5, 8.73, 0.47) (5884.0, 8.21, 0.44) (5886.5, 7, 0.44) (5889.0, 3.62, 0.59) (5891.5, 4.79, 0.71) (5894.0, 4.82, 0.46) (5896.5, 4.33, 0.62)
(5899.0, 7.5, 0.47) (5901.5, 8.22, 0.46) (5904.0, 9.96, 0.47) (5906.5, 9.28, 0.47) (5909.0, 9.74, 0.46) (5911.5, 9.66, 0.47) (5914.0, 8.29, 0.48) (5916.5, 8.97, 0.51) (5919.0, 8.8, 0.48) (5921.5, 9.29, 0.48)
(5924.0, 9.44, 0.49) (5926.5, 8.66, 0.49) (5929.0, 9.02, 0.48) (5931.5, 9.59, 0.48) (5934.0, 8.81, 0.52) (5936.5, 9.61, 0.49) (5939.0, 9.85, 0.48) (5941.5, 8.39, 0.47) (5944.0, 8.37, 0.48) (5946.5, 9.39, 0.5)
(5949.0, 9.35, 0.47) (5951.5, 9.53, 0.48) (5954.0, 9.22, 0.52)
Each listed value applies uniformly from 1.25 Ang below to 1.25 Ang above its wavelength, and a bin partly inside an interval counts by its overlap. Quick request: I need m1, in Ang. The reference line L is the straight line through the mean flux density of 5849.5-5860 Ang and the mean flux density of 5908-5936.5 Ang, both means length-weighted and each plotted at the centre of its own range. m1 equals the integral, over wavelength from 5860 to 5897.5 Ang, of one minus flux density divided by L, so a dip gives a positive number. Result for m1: 5.5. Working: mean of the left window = 8.98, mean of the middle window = 7.7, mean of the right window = 9.13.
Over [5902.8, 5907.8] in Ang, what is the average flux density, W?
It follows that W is 9.62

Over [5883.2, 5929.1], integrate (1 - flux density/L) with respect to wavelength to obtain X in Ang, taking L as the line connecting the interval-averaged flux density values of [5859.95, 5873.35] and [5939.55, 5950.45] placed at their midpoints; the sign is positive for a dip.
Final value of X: 6.2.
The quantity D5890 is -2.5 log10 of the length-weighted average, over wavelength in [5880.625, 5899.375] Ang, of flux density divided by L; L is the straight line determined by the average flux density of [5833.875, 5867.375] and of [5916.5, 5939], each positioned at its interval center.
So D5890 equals 0.46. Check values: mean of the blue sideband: 9.24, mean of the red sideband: 9.18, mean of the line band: 6.01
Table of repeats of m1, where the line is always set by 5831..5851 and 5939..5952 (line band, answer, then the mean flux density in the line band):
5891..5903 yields 4.10 Ang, 6.09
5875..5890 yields 2.53 Ang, 7.73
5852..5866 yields 0.53 Ang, 9.04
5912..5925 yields 0.24 Ang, 8.99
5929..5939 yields -0.29 Ang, 9.36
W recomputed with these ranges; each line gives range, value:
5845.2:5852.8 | 8.86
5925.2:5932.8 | 9.09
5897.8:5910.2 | 8.94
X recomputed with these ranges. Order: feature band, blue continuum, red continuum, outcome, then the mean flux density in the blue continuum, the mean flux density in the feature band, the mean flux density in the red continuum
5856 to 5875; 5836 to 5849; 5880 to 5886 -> -0.86 Ang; 9.36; 9.16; 8.32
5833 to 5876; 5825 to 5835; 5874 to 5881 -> 0.34 Ang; 9.54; 9.24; 9.11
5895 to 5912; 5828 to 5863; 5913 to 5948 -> 1.56 Ang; 9.27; 8.28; 9.04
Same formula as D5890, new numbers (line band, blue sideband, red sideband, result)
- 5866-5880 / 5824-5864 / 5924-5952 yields 0.003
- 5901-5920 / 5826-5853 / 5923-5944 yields 0.005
